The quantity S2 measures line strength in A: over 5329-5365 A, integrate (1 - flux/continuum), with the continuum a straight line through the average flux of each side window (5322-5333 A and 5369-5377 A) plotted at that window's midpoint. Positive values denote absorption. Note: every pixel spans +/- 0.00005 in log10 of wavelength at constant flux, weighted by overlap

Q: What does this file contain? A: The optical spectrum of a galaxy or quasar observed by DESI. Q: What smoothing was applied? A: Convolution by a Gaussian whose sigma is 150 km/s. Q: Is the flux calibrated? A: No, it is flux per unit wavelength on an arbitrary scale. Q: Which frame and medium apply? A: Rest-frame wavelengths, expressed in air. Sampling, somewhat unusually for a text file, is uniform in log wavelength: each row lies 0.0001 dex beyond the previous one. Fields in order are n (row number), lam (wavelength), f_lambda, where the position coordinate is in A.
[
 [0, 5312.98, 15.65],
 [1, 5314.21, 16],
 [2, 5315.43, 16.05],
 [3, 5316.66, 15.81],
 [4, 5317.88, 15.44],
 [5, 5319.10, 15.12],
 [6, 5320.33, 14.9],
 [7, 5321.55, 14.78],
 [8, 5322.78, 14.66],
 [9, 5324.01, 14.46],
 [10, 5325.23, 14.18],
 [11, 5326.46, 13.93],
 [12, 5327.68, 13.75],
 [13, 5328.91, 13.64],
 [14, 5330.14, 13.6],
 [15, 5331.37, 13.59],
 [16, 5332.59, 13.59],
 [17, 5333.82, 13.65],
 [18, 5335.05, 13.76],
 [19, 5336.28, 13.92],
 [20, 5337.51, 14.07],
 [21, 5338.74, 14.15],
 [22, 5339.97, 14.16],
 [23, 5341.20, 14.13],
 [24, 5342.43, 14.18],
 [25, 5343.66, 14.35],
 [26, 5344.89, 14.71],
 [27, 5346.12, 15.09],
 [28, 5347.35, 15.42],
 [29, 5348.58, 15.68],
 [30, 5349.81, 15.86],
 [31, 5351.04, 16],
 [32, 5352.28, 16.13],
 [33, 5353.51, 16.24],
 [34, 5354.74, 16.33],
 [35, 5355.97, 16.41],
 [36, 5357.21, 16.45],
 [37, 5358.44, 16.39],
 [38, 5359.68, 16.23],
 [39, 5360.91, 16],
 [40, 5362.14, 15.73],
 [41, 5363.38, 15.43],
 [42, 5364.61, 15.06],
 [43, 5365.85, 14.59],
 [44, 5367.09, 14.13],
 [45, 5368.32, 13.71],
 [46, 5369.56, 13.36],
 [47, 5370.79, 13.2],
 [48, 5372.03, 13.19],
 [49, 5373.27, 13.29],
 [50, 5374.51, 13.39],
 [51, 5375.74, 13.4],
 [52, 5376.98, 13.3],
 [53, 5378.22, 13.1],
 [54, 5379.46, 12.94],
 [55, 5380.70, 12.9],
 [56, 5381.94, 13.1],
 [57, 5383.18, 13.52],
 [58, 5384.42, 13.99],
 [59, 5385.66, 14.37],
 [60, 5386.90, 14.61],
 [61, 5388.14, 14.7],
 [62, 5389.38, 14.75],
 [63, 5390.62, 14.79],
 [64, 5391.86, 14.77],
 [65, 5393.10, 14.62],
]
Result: -3.6 A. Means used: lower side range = 14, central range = 15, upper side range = 13.3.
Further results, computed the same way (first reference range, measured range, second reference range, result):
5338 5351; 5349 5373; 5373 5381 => -2.1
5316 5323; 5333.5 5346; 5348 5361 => 1.3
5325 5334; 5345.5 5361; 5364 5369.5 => -2.2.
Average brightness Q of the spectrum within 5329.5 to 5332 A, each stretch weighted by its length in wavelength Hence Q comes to 13.6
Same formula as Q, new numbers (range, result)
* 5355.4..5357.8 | 16.4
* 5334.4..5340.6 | 14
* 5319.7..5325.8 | 14.6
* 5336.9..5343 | 14.1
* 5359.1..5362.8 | 16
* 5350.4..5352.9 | 16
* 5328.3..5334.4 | 13.6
